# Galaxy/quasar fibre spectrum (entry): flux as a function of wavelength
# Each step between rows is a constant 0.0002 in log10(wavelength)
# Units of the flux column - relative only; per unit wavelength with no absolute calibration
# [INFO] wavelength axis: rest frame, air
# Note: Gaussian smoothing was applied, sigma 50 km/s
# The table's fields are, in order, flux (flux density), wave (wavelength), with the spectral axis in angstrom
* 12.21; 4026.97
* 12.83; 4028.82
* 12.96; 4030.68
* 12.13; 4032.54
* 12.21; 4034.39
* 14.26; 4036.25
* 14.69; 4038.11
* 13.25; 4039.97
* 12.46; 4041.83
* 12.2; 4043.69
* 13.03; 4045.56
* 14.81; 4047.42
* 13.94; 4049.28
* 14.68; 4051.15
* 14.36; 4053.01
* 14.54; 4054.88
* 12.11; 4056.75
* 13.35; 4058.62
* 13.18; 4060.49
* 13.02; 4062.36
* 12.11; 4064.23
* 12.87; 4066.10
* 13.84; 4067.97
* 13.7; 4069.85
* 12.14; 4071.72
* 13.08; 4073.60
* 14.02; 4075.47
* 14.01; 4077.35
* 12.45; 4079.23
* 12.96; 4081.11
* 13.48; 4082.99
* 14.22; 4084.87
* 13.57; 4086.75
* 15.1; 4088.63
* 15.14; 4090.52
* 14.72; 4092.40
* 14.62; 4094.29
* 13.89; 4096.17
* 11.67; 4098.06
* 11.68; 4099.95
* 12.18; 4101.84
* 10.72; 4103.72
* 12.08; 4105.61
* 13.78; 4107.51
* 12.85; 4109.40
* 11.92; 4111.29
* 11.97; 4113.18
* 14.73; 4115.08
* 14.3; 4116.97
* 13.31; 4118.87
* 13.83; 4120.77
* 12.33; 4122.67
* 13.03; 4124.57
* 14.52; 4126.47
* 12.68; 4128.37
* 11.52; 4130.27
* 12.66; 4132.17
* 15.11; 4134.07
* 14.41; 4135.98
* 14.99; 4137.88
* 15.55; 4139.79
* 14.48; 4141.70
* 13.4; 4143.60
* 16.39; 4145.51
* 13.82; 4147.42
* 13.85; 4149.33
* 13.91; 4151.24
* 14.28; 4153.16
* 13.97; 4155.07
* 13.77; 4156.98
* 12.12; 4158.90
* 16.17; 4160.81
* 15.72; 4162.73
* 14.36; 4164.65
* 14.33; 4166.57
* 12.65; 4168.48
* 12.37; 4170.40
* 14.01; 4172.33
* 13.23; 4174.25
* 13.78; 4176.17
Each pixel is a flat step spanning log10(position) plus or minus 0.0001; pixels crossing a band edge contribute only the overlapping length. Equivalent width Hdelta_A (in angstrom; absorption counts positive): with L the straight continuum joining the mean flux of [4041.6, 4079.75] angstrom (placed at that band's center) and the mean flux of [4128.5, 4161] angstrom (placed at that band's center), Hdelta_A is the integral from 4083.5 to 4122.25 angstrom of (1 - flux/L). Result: 1.1 angstrom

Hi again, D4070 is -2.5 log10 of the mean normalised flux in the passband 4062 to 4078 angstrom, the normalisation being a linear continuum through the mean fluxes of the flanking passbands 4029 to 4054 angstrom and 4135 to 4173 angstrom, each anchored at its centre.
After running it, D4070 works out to 0.04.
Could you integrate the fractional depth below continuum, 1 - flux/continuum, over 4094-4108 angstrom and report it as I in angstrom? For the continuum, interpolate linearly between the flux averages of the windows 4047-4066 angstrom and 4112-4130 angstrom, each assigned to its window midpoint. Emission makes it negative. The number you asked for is 0.99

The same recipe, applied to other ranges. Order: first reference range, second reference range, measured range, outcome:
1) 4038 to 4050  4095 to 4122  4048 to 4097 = -2.0 angstrom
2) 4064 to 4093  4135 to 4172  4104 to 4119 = 1.0 angstrom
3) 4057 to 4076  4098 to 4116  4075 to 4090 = -1.1 angstrom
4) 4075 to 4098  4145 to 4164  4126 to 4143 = 0.3 angstrom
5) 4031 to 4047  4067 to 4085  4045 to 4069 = -0.6 angstrom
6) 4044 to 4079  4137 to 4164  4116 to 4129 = 0.6 angstrom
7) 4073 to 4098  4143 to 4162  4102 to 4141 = 2.1 angstrom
